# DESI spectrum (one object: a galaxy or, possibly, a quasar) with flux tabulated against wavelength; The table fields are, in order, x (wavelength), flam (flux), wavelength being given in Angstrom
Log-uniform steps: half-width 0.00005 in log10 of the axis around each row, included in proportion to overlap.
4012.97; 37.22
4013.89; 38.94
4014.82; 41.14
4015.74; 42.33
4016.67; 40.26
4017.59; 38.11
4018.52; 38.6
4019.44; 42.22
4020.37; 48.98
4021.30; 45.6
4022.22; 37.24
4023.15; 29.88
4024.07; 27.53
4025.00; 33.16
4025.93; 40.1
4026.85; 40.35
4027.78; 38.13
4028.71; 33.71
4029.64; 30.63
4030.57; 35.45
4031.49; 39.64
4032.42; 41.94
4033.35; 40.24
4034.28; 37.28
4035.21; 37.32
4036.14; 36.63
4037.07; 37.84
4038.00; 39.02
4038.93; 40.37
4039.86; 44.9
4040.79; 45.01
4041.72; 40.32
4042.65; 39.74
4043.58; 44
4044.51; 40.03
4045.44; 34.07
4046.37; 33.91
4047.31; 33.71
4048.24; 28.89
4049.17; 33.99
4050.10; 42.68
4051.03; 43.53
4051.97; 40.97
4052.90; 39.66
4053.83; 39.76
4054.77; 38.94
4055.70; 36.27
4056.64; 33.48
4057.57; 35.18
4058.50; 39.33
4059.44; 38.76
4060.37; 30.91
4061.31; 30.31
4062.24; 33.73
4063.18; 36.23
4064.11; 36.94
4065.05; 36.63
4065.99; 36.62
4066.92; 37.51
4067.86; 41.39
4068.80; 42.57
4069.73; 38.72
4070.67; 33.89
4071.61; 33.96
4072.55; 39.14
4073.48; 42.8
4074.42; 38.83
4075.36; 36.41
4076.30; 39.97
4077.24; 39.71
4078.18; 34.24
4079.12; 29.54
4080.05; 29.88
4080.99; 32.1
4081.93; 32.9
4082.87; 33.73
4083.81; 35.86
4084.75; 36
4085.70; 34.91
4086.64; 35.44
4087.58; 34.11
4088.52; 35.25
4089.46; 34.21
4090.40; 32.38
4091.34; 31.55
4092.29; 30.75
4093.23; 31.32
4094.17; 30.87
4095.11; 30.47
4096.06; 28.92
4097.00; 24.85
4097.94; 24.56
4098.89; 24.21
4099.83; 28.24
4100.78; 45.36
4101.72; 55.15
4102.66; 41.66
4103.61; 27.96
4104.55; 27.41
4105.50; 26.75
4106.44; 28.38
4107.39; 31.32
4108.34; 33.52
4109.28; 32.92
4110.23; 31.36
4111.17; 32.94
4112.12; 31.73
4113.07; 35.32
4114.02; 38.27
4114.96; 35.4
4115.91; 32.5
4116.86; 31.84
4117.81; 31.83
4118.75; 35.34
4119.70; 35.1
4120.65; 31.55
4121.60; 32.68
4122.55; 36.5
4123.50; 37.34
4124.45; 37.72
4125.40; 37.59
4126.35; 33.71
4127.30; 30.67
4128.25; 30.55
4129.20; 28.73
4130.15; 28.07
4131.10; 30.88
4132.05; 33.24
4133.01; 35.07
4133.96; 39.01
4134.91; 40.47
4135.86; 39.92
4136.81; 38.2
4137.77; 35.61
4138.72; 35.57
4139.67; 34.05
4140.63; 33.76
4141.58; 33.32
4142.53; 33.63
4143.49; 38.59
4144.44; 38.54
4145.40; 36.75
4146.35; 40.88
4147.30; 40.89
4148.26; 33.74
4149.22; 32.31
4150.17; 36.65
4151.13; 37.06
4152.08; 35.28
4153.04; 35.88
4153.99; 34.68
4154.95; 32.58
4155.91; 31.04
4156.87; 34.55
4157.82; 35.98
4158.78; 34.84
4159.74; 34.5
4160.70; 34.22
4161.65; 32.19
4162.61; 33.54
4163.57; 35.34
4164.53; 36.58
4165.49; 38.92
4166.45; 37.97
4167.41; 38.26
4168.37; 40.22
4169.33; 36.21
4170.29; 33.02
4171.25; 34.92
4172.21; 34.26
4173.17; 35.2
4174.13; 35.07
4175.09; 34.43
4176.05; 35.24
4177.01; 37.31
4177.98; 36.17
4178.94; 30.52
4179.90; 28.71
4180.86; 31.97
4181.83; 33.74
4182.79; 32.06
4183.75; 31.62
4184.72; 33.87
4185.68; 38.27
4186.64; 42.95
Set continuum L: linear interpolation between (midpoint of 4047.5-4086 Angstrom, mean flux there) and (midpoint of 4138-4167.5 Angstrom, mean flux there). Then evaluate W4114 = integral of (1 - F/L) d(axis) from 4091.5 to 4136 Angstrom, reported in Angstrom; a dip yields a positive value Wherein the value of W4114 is 3.5 Angstrom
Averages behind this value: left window 36.5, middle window 33.1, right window 35.5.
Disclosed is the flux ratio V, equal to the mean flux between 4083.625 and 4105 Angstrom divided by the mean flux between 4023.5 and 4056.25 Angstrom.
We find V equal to 0.87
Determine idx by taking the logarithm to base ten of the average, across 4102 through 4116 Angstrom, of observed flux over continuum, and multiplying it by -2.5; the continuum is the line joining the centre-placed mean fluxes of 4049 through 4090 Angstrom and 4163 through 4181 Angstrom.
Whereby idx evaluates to 0.10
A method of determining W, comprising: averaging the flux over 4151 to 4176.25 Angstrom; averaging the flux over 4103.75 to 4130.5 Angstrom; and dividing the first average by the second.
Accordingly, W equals 1.08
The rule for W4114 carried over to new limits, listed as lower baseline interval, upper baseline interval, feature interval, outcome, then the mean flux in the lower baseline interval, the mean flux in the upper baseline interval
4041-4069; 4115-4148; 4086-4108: 2.33 Angstrom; 37.4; 35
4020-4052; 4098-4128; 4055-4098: 1.35 Angstrom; 38.1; 33.8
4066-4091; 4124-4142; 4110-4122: 0.48 Angstrom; 36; 34.5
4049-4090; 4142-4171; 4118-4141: 0.91 Angstrom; 36.5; 35.8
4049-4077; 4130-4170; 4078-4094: 1.74 Angstrom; 37.7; 35.7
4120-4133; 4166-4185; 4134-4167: -2.03 Angstrom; 33.1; 34.5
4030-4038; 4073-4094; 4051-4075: -0.89 Angstrom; 38.2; 34.6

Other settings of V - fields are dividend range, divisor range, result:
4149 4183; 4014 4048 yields 0.90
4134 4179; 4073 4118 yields 1.07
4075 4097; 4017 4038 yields 0.88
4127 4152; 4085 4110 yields 1.09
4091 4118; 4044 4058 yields 0.87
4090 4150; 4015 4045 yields 0.87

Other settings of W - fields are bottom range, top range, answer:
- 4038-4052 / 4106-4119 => 0.85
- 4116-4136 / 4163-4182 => 1.03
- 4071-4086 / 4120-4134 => 0.94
